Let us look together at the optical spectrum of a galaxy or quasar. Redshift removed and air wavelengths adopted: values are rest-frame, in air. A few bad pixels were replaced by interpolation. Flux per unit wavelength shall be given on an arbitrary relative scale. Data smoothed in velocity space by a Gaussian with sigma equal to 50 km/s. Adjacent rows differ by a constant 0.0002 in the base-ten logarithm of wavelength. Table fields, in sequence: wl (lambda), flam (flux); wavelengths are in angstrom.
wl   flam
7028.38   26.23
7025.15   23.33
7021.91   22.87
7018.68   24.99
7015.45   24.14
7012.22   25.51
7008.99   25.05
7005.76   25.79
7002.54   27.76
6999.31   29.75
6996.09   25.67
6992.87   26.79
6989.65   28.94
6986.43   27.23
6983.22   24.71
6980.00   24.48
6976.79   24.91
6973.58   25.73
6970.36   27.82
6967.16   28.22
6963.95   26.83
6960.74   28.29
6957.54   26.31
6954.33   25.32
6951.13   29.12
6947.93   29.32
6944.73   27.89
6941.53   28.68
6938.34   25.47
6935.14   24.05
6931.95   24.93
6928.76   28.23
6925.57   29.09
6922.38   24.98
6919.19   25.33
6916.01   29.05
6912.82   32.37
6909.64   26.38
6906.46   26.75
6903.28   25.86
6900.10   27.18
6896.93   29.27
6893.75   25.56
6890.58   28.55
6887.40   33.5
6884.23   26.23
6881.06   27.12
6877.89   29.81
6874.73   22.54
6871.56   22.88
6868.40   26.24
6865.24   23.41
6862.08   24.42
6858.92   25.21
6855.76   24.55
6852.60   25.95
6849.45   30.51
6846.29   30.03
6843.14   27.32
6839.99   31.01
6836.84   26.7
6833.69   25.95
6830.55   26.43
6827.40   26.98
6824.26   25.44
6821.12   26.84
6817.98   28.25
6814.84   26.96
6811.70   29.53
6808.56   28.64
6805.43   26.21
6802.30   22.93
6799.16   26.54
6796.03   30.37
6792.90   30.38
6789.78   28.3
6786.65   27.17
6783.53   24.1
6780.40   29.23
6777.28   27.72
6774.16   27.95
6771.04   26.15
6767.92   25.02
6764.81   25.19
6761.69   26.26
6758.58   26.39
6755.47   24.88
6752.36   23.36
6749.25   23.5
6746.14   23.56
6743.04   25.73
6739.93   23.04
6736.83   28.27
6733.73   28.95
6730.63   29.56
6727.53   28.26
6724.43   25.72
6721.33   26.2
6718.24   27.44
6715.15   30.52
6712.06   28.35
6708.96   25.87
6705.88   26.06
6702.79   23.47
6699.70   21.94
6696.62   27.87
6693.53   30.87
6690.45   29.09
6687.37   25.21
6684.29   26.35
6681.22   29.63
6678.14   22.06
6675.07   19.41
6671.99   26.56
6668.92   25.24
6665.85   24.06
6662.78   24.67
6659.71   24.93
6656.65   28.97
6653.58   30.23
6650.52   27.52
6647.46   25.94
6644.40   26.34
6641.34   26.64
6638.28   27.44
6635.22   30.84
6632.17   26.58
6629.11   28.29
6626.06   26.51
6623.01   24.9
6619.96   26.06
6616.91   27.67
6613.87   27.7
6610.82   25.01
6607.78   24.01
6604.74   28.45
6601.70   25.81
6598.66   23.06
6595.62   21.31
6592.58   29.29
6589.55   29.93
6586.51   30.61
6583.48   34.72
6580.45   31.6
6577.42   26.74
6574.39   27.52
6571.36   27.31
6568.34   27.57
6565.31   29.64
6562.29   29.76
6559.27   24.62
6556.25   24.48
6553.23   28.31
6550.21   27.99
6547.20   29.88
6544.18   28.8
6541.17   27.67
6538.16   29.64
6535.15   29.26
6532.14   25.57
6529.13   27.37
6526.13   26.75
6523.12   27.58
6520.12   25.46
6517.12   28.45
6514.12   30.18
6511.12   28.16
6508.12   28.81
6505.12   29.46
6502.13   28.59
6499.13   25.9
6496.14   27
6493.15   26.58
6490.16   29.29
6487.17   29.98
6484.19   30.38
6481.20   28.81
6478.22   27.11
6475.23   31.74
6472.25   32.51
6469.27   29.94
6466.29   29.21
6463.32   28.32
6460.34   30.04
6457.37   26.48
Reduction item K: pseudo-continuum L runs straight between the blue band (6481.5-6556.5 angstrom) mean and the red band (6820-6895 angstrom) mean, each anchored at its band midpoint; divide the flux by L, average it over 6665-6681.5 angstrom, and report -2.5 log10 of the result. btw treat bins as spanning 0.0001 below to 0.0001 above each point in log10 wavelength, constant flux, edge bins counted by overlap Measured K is 0.14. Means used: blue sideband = 28.1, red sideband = 26.8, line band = 24.1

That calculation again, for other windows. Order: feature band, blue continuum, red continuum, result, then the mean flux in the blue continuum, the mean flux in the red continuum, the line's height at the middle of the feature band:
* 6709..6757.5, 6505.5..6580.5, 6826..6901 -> 0.04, 27.9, 27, 27.4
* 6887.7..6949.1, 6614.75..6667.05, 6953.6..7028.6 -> -0.05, 26.9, 26.1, 26.3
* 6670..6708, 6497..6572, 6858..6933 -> 0.07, 27.9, 26.9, 27.5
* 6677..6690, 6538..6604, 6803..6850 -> 0.07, 28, 27.6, 27.8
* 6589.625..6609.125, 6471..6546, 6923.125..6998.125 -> 0.10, 28.4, 26.9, 28.1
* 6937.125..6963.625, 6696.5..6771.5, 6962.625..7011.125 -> -0.04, 26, 26.6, 26.5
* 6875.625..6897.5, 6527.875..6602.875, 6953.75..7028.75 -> -0.07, 27.9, 26.1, 26.6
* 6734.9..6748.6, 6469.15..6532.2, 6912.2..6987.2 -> 0.10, 28.5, 26.9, 27.6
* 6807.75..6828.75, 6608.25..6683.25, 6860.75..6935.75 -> -0.03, 26.3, 26.9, 26.7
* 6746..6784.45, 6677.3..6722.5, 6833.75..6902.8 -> 0.05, 26.8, 27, 26.9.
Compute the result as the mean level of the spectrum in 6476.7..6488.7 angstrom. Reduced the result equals 29.1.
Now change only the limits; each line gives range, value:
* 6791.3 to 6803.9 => 27.6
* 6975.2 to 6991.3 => 26.1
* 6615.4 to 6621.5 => 26.8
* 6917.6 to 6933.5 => 26.5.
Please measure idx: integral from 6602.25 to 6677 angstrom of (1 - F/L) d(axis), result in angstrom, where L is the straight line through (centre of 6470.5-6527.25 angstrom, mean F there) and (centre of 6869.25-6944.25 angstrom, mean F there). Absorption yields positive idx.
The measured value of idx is 4.5 angstrom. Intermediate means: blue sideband 28.6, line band 26.4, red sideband 27.1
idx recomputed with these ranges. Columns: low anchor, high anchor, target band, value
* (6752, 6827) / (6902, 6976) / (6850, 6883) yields 2.02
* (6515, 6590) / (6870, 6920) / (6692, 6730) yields 1.29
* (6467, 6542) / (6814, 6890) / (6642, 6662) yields 0.44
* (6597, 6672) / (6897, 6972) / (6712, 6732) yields -0.90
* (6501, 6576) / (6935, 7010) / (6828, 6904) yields 0.62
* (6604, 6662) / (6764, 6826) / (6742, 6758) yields 1.67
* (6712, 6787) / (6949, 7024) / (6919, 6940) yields 0.25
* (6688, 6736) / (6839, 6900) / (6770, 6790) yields 0.00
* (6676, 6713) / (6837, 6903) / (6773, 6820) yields -1.59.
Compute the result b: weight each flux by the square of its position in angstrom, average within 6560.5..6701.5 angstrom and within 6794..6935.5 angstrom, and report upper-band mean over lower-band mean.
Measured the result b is 1.1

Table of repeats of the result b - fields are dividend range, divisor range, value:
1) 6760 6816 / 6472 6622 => 1.04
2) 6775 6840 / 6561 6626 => 1.06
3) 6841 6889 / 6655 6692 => 1.11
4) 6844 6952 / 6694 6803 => 1.07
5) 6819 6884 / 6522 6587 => 1.02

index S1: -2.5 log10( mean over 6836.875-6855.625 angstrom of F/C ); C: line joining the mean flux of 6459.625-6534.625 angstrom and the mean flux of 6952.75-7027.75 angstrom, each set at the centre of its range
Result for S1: -0.06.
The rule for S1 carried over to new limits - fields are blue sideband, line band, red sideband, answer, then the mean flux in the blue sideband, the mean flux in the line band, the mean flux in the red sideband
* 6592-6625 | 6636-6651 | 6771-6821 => -0.04 mag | 25.7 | 26.9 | 27.5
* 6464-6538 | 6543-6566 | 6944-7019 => 0.02 mag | 28.5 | 27.9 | 26.7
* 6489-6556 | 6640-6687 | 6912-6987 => 0.07 mag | 28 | 25.9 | 27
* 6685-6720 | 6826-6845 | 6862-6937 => -0.02 mag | 27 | 27.4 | 26.9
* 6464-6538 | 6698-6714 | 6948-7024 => 0.10 mag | 28.5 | 25.3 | 26.4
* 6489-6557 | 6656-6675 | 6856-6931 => 0.10 mag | 27.9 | 25.1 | 26.9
